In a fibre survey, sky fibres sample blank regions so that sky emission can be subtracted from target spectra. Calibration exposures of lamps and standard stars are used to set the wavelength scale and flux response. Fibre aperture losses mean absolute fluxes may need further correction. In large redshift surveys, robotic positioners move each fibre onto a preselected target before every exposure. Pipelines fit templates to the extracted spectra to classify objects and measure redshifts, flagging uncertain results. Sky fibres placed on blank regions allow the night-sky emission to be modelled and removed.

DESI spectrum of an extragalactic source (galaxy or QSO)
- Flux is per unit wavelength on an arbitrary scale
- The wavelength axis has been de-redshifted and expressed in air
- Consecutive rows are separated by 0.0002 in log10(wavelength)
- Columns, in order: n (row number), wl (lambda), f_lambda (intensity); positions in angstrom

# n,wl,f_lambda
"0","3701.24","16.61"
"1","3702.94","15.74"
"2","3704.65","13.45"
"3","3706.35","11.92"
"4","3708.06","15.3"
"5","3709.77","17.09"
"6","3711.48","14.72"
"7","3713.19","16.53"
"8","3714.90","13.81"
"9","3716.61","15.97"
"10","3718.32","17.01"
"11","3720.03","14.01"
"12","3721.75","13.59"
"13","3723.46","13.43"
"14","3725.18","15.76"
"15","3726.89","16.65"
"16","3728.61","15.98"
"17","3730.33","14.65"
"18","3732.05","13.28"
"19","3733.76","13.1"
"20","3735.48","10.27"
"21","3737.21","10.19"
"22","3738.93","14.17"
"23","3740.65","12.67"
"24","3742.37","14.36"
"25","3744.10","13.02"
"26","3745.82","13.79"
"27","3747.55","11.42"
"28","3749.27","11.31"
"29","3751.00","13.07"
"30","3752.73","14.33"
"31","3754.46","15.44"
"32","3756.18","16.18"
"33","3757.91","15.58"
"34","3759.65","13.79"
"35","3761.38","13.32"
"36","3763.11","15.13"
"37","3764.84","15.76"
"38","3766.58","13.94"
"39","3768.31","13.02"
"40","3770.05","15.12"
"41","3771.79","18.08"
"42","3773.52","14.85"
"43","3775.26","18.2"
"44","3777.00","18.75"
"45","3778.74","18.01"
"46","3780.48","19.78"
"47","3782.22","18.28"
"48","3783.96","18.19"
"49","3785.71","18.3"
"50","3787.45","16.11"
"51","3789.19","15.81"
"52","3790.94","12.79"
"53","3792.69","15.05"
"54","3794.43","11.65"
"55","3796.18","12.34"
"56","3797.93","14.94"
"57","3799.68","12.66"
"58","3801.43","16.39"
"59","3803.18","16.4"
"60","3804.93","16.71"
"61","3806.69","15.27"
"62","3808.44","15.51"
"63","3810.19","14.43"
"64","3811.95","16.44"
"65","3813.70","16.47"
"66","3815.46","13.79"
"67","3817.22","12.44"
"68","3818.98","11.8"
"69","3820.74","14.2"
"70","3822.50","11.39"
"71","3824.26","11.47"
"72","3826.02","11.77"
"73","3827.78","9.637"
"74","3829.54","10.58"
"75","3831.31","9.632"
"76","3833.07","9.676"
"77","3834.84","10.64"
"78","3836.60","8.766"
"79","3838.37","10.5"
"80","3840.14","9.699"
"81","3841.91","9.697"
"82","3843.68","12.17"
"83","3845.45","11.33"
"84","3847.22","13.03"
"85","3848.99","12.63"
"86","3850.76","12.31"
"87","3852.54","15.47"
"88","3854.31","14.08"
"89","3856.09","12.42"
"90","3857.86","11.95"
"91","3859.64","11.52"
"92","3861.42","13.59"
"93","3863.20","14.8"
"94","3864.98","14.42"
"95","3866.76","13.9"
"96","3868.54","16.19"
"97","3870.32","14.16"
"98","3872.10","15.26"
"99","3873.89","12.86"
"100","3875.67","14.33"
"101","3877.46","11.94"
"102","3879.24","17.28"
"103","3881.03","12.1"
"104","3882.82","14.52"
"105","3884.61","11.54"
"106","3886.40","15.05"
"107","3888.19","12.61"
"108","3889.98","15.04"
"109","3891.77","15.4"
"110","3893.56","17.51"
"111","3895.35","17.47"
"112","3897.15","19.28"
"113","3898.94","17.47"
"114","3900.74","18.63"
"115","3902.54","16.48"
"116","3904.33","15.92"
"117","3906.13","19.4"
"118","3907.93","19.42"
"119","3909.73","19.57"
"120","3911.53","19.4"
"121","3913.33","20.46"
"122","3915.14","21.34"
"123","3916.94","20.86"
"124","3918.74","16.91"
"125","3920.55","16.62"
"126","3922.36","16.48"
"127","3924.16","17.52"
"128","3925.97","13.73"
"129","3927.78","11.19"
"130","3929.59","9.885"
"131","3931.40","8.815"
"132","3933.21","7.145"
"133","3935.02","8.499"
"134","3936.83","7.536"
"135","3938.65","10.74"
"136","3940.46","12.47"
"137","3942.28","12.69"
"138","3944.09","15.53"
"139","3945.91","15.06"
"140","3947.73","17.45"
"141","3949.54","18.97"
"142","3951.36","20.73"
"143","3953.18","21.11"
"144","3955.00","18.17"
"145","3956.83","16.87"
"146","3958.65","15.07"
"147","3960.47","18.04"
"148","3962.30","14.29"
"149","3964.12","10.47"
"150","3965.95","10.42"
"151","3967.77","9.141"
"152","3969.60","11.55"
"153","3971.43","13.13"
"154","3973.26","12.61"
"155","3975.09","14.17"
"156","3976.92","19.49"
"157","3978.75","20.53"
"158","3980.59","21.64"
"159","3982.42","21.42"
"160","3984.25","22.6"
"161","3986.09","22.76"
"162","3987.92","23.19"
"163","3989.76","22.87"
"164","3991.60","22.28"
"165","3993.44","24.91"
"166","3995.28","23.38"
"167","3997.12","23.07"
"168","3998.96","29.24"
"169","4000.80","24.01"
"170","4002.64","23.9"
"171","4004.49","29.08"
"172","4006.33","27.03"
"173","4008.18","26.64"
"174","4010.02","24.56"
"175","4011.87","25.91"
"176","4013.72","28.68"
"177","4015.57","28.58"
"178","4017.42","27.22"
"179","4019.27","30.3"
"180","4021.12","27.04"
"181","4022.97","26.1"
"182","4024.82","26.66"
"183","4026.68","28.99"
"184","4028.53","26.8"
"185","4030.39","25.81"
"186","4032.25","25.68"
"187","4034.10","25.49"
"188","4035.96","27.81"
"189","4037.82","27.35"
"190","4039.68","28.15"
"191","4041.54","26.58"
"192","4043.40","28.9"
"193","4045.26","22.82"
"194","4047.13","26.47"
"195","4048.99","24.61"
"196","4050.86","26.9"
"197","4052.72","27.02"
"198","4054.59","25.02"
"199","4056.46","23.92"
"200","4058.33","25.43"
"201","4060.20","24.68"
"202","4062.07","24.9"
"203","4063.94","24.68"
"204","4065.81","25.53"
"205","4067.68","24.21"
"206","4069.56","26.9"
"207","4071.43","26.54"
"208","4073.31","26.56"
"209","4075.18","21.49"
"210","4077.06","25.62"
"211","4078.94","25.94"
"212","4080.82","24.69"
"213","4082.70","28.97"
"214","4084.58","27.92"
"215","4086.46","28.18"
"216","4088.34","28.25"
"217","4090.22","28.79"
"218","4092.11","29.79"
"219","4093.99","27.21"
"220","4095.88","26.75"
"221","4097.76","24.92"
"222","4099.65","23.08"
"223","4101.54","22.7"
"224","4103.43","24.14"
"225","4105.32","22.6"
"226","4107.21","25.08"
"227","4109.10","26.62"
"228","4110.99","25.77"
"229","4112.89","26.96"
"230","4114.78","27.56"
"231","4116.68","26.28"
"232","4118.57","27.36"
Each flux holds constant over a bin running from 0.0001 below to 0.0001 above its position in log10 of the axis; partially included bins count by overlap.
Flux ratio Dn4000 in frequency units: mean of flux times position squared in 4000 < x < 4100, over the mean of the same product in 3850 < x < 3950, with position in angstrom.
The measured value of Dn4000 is 1.92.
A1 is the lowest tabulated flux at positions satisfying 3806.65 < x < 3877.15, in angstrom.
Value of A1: 8.766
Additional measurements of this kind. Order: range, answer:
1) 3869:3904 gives 11.54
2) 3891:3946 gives 7.145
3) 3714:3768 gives 10.19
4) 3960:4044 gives 9.141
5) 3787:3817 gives 11.65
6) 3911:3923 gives 16.48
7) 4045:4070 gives 22.82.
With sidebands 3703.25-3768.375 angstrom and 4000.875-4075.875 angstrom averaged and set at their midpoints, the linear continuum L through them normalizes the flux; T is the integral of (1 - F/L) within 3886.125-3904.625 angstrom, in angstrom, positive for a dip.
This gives 3.6 angstrom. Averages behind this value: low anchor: 14.2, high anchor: 26.3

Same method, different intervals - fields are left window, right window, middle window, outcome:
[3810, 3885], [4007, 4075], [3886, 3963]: 8.8 angstrom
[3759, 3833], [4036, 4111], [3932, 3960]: 8.5 angstrom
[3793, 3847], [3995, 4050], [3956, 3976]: 8.3 angstrom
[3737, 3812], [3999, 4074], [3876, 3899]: 5.6 angstrom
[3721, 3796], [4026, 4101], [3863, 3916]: 9.7 angstrom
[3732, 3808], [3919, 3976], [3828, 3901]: 4.4 angstrom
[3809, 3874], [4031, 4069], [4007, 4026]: -2.8 angstrom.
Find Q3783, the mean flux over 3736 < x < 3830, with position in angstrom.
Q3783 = 14.5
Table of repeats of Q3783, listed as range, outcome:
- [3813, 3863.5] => 11.9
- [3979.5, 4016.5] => 24.8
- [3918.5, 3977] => 13.9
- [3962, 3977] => 12.4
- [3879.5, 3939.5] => 15.3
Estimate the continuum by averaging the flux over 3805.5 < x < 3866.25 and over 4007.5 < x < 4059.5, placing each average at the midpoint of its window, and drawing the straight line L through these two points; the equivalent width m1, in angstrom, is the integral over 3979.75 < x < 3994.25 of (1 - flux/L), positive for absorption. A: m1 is 0.4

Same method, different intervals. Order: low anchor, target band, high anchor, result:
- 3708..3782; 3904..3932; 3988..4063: 6.3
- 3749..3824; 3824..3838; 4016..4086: 5.6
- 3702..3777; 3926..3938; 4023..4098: 6.9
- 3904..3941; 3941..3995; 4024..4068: 4.4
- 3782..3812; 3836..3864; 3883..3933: 6.4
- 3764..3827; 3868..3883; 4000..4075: 3.7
